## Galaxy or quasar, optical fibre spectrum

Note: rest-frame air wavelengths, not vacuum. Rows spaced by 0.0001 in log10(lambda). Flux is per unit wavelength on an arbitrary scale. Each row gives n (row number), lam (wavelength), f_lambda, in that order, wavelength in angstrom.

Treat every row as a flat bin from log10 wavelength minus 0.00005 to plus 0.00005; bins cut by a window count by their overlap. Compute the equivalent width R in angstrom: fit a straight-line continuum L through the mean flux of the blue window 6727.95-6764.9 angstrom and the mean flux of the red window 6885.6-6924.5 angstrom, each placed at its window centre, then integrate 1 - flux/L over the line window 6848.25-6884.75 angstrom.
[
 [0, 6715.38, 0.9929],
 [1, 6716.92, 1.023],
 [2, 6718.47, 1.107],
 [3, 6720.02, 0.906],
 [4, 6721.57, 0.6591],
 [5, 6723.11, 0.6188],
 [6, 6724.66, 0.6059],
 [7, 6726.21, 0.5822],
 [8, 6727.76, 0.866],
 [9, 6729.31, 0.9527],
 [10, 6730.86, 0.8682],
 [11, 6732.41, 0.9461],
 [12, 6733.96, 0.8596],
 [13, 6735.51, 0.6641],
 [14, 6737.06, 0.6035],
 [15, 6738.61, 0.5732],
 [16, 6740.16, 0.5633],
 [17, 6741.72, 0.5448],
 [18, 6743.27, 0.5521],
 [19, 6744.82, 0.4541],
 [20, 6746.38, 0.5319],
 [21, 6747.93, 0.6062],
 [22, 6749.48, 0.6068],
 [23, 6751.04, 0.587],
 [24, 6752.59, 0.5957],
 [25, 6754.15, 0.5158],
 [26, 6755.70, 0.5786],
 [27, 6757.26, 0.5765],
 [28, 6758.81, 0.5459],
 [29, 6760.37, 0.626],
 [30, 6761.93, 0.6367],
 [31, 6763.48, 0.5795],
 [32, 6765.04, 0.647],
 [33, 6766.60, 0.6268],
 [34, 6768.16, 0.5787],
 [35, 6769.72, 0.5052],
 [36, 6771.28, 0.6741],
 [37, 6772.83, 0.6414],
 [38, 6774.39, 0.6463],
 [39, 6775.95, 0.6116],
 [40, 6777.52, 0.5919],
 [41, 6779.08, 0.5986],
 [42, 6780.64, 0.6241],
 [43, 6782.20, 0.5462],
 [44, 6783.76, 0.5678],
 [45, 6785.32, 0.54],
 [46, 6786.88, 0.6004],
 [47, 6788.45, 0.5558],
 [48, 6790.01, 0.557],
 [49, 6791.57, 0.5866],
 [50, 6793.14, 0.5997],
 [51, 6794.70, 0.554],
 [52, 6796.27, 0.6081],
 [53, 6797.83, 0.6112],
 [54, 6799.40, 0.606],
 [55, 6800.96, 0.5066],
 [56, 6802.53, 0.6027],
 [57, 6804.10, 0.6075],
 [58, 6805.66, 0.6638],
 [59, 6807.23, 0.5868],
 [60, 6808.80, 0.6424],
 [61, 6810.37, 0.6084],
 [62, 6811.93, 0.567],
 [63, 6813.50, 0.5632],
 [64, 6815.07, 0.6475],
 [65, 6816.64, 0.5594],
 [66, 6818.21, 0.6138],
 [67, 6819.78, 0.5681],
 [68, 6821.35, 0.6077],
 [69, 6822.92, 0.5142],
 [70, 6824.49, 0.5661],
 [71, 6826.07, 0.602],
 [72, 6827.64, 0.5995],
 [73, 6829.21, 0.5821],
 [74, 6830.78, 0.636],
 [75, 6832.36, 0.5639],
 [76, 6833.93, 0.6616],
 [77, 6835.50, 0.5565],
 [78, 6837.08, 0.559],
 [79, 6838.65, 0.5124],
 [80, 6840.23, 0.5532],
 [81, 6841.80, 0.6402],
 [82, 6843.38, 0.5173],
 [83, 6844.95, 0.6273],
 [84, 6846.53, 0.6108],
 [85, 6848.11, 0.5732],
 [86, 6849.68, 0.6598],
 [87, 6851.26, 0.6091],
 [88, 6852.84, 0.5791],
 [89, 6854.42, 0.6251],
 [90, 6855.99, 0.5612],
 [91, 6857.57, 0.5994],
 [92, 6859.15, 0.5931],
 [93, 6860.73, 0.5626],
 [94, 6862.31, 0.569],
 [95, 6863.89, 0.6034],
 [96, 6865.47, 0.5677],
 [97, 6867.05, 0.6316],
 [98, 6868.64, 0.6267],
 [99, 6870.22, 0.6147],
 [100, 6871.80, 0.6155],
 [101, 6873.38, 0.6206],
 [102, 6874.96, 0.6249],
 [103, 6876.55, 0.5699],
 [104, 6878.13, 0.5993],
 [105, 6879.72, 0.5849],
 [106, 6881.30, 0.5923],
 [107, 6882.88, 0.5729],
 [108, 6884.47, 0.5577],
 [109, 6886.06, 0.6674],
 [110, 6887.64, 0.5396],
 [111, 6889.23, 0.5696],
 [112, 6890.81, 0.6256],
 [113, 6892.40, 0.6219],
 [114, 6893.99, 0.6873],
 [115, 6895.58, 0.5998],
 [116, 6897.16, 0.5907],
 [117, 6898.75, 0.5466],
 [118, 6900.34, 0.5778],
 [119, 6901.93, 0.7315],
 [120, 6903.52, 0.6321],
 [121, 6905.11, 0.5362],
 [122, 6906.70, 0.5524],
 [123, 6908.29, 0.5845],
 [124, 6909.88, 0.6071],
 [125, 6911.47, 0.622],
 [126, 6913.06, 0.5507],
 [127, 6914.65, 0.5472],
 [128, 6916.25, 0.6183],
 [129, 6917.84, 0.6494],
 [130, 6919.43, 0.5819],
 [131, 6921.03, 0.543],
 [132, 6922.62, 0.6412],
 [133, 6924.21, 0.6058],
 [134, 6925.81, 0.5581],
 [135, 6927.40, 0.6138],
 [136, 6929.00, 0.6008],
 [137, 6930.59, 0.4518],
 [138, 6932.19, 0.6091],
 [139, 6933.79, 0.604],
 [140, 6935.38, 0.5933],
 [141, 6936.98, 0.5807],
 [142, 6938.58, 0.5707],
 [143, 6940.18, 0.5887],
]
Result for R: 0.7 angstrom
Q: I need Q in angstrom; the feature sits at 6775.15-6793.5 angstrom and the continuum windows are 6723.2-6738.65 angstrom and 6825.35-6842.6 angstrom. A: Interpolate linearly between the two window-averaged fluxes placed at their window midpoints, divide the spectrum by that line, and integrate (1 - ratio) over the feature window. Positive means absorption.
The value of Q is 2.4 angstrom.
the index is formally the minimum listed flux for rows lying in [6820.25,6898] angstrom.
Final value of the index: 0.5124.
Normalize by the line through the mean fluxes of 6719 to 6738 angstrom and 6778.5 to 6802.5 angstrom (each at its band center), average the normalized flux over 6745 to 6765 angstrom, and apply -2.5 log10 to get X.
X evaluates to 0.18 mag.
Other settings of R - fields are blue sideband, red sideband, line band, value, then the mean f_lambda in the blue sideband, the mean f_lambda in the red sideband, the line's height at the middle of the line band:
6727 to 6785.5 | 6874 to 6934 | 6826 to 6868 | 1.1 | 0.628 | 0.594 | 0.607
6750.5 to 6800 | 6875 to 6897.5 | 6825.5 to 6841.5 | 0.3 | 0.591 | 0.599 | 0.596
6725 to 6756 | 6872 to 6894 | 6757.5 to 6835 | 4.6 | 0.653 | 0.6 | 0.632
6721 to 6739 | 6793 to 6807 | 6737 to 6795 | 7.0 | 0.738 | 0.595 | 0.664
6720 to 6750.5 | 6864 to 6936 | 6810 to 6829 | 1.5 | 0.672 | 0.596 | 0.633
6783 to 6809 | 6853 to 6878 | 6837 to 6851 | 0.2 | 0.587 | 0.599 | 0.595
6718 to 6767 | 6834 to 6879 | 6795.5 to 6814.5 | 0.8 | 0.659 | 0.593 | 0.623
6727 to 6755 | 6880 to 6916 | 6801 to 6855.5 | 2.8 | 0.66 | 0.596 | 0.625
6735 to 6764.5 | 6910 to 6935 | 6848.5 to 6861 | -0.4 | 0.576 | 0.587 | 0.583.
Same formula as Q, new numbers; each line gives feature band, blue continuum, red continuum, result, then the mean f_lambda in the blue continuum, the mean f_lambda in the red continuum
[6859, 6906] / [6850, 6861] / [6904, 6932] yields -1.0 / 0.594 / 0.581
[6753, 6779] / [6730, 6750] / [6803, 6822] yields 1.3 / 0.646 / 0.603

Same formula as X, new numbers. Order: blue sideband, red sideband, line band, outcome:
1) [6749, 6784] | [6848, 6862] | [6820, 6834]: 0.015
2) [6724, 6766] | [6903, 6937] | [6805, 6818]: 0.026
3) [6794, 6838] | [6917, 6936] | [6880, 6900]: -0.014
